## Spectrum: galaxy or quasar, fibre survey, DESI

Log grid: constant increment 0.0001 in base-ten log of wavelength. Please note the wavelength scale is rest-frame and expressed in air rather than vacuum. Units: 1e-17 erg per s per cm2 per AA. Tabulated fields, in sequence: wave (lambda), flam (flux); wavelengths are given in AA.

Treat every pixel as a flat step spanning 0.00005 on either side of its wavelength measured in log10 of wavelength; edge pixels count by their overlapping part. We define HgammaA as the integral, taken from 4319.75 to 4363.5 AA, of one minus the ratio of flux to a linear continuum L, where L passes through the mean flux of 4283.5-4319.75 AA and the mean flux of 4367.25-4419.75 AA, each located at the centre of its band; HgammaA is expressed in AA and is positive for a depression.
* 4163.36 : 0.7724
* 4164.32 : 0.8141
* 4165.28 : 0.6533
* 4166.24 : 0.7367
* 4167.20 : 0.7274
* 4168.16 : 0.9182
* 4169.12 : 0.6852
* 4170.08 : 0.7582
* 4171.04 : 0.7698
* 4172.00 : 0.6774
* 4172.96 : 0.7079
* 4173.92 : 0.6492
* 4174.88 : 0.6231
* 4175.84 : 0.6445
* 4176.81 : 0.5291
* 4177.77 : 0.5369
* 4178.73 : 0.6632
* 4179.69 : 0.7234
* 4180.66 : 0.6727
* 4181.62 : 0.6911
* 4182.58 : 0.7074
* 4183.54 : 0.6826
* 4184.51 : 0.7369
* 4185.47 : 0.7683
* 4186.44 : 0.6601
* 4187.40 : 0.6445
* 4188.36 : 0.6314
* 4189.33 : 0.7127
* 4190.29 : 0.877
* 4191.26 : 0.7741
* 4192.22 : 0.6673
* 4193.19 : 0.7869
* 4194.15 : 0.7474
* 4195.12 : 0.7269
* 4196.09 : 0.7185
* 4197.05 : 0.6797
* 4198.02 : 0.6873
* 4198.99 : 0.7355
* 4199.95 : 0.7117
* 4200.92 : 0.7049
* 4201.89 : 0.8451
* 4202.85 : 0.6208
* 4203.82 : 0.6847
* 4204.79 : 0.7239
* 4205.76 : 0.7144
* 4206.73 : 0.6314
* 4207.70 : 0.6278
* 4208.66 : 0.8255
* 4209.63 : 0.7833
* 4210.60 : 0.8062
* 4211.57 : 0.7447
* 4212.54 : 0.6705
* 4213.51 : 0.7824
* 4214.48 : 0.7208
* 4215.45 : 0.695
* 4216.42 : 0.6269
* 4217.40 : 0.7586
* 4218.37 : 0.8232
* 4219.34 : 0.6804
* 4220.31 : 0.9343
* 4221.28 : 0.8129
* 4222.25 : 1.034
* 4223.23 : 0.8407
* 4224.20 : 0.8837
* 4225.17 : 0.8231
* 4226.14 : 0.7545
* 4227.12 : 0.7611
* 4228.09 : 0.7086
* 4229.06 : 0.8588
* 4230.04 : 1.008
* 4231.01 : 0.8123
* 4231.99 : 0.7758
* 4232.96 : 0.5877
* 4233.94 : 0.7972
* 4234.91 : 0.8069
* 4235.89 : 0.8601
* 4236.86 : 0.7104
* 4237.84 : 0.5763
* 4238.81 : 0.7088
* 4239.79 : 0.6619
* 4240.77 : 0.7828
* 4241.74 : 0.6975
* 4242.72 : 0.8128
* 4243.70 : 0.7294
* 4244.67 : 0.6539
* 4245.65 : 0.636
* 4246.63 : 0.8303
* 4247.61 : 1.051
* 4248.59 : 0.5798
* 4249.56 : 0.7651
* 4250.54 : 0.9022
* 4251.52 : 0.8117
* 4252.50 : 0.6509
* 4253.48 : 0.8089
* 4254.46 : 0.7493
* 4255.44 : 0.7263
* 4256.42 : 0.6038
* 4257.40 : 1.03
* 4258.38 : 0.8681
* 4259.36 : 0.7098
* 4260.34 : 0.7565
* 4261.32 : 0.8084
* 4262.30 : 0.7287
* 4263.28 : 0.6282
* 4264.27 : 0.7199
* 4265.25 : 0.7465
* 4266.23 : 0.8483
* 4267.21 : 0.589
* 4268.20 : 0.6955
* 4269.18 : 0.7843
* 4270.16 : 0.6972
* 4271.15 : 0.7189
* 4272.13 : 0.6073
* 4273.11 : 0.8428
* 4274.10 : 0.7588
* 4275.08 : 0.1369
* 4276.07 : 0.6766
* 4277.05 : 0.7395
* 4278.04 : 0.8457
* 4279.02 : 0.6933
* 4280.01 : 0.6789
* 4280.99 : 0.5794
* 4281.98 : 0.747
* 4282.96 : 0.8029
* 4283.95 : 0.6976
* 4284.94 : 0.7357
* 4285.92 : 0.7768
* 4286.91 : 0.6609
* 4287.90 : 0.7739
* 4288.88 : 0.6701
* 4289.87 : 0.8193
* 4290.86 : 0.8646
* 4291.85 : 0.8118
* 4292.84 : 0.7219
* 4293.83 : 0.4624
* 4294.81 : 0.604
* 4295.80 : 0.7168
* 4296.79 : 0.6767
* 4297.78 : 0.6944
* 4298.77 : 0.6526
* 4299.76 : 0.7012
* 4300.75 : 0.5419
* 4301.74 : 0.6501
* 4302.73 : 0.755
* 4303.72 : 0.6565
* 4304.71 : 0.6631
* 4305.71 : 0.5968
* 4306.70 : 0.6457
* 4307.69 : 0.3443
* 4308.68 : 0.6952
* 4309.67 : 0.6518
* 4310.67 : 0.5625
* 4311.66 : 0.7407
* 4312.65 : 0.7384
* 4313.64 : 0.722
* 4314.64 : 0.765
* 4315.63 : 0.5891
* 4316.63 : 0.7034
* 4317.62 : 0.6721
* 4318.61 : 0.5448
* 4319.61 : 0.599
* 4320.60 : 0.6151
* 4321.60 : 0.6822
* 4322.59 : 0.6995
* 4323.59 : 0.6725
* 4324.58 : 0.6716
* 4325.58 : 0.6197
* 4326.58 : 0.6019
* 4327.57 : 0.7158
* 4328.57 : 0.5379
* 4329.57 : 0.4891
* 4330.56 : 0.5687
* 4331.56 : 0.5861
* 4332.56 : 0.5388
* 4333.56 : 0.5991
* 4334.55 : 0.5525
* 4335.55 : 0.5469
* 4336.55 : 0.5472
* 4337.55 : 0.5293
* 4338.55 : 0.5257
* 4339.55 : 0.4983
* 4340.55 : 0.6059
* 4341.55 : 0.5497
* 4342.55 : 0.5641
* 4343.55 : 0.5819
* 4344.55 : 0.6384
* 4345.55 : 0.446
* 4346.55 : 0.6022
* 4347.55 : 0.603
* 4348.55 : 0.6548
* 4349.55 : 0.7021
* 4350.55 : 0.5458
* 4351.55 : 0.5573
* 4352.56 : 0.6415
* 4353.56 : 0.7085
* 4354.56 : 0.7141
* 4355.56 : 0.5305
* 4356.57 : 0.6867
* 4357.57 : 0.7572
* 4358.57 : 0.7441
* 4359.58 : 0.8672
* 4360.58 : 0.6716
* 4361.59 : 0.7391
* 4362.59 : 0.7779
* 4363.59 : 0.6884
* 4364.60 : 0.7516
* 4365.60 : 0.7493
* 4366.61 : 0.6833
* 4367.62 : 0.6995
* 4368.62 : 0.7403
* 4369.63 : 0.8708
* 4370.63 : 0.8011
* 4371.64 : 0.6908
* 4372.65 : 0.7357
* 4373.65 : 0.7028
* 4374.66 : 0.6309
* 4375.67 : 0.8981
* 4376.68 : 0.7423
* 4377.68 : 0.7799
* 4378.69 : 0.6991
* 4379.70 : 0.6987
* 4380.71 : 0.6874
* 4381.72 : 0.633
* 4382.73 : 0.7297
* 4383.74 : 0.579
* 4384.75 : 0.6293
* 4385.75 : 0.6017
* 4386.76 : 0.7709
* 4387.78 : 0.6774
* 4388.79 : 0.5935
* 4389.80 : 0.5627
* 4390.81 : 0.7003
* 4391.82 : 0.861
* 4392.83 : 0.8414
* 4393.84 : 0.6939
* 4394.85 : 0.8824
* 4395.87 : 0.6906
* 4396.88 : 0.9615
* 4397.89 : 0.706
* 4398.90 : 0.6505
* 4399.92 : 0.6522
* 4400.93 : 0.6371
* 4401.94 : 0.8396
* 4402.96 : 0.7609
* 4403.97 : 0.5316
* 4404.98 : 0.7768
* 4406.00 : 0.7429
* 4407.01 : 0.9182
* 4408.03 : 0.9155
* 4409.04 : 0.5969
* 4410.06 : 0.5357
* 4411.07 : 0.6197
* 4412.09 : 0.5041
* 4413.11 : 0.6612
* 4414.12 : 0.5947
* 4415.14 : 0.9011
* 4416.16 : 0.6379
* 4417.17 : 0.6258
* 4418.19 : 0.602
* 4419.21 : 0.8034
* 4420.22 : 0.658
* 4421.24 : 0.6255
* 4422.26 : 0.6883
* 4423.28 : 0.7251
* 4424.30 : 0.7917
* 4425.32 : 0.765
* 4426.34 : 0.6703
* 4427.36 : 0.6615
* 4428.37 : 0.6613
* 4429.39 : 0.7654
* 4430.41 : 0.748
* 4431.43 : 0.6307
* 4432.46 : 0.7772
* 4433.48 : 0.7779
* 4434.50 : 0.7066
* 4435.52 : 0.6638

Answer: 4.4 AA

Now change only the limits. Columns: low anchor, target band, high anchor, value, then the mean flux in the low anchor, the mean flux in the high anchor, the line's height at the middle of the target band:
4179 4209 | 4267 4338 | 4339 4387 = 3.55 AA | 0.713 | 0.678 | 0.691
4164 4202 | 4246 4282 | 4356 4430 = -1.11 AA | 0.708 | 0.714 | 0.71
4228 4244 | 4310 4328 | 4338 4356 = -0.75 AA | 0.76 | 0.593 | 0.635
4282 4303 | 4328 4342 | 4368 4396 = 3.20 AA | 0.705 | 0.719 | 0.712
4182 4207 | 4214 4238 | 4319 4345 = -3.59 AA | 0.715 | 0.589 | 0.686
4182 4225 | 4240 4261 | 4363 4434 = -0.95 AA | 0.742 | 0.712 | 0.735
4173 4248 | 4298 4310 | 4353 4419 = 1.54 AA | 0.737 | 0.712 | 0.724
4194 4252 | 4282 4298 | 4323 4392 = -0.28 AA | 0.758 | 0.655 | 0.707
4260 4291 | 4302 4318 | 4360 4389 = 1.26 AA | 0.711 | 0.714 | 0.712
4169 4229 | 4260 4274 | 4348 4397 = -0.12 AA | 0.727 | 0.711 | 0.721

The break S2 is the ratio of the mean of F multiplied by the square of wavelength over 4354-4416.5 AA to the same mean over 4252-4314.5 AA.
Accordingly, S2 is 1.1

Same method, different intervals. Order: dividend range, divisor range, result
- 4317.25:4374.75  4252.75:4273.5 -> 0.90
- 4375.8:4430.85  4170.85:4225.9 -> 1.07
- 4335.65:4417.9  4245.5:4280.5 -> 0.98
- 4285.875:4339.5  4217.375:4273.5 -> 0.86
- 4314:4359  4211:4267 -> 0.83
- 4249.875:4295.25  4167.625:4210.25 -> 1.07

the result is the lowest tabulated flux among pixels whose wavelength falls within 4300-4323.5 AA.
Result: 0.3443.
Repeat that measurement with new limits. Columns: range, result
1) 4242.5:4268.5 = 0.5798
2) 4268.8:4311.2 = 0.1369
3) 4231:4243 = 0.5763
